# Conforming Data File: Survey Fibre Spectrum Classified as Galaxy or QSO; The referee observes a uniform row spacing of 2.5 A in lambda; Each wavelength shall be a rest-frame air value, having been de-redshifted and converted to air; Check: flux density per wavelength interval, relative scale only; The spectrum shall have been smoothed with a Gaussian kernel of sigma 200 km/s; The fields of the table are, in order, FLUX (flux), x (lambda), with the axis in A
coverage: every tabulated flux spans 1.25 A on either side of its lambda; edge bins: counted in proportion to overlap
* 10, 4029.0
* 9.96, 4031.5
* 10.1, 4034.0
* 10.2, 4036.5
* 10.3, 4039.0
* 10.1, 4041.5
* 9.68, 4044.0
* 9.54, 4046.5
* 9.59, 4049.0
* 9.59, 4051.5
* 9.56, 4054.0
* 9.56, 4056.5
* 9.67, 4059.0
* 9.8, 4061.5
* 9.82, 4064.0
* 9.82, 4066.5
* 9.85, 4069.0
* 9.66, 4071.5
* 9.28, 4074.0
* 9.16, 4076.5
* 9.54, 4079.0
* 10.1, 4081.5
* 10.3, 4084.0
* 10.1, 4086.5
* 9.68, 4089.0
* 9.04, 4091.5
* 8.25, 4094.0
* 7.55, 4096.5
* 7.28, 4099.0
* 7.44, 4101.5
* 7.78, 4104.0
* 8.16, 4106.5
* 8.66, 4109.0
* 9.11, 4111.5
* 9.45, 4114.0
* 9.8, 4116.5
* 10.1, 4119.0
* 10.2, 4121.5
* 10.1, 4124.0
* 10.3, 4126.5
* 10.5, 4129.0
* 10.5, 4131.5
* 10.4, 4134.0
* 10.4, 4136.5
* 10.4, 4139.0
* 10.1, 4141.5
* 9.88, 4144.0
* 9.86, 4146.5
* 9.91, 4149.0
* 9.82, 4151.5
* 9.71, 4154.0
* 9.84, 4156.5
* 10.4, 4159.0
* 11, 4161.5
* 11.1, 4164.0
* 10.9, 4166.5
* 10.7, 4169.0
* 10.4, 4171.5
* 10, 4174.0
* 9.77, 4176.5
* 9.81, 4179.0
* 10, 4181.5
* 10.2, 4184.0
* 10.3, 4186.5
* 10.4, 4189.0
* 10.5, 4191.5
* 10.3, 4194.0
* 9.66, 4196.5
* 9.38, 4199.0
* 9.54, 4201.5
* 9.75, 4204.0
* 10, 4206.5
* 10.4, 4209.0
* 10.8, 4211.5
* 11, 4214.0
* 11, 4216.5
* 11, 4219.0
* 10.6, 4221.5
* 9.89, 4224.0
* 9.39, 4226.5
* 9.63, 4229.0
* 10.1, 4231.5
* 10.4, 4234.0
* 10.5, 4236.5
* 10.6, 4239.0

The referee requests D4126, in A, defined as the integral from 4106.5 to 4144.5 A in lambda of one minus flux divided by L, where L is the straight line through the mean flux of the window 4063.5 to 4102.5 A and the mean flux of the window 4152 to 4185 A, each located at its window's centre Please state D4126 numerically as -0.8 A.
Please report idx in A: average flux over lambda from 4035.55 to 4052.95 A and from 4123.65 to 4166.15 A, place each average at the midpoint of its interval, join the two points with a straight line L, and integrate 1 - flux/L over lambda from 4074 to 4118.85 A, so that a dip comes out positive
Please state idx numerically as 5.0 A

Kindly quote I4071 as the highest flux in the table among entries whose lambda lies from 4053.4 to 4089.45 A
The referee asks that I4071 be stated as 10.3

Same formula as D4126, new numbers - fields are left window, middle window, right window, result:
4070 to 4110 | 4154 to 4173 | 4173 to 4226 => -1.54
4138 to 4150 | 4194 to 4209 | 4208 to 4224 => 1.15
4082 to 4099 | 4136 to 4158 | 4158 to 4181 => 0.13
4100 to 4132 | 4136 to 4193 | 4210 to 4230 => -2.22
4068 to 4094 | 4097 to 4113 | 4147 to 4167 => 2.86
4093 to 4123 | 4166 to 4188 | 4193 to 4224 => -1.01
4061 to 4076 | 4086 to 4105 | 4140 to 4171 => 2.94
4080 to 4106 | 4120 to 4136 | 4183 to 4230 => -1.98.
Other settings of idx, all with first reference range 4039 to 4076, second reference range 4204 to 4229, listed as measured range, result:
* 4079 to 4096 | 0.6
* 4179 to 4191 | 0.0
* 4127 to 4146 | -0.5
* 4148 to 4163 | 0.0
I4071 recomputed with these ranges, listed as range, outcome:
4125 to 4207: 11.1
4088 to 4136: 10.5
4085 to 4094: 10.1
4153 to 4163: 11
